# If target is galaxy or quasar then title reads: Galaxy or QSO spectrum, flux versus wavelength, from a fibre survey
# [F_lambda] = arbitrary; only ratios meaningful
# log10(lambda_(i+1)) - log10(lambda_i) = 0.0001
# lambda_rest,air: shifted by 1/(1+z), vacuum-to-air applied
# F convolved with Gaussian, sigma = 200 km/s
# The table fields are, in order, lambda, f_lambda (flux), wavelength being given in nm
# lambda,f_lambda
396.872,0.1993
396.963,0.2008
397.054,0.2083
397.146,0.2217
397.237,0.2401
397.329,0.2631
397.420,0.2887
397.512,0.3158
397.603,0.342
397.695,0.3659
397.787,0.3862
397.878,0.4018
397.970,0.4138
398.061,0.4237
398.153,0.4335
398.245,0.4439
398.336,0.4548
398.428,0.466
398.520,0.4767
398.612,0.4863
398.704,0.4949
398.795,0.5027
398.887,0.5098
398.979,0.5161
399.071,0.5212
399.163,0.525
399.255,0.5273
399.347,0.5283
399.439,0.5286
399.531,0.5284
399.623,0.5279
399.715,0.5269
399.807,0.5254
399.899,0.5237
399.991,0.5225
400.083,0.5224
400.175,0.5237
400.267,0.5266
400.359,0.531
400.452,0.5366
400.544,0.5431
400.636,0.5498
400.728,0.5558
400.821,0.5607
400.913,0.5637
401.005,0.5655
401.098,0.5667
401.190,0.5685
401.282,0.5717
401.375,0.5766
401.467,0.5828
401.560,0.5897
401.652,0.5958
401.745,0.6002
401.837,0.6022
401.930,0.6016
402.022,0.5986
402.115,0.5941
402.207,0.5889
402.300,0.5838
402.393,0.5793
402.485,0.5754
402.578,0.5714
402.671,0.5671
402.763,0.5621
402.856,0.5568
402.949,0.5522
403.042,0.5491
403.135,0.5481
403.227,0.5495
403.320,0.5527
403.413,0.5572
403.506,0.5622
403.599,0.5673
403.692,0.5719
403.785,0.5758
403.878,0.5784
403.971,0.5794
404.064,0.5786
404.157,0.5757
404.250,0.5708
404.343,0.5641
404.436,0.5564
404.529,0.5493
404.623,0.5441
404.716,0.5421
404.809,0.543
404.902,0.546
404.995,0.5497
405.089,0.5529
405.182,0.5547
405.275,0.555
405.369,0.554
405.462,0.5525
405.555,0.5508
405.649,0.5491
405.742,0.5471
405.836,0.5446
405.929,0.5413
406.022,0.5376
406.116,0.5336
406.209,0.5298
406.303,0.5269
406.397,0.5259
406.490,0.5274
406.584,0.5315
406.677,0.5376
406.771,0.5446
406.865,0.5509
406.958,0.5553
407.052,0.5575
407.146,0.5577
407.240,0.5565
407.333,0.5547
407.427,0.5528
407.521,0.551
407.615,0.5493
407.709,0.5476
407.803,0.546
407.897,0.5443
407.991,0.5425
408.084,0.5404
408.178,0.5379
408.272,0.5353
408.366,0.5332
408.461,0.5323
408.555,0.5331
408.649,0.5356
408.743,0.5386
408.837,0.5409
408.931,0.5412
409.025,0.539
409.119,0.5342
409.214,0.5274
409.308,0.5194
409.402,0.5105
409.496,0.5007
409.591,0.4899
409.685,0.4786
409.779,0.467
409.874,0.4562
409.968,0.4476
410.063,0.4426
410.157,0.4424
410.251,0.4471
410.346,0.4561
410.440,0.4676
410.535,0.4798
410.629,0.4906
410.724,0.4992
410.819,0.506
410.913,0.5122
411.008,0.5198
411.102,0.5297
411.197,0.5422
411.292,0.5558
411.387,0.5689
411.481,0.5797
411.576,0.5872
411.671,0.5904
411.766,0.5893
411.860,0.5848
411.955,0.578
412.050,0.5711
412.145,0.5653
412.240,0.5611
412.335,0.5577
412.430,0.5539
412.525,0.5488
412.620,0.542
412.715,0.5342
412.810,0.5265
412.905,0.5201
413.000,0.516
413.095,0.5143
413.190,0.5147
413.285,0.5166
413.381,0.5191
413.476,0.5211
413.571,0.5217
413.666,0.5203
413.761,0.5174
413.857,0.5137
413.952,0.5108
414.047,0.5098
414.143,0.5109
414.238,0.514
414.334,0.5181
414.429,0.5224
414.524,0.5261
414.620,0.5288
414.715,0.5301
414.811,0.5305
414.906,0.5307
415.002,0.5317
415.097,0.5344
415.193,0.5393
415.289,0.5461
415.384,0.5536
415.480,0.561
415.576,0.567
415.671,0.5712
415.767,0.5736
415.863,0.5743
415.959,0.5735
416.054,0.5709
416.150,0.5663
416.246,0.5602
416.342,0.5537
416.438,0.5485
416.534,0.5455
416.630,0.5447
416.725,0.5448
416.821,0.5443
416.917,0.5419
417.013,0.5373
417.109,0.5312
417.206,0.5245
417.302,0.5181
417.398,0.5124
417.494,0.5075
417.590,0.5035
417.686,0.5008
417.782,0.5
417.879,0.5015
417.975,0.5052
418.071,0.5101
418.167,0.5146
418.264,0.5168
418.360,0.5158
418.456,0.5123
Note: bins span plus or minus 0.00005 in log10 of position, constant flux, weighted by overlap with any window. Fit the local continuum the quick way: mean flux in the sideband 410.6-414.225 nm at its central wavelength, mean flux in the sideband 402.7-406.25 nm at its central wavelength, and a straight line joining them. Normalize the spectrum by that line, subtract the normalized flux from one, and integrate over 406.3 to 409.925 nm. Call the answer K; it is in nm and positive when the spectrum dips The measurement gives 0.10 nm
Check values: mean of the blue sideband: 0.555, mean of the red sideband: 0.537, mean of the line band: 0.532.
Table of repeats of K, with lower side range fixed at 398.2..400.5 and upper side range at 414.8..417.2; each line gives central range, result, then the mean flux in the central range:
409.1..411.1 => 0.190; 0.486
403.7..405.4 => -0.118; 0.56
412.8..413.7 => 0.042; 0.519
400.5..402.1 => -0.188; 0.576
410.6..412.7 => -0.044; 0.552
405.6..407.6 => -0.057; 0.544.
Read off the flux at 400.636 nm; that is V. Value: 0.5498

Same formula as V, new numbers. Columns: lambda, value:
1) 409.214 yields 0.5274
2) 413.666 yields 0.5203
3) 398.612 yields 0.4863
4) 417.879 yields 0.5015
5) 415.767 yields 0.5736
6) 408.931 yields 0.5412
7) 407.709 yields 0.5476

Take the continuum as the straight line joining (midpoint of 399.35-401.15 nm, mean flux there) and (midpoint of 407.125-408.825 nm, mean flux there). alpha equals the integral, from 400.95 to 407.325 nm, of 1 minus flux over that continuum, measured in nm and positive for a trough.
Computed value -0.23 nm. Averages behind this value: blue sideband 0.538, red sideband 0.544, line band 0.561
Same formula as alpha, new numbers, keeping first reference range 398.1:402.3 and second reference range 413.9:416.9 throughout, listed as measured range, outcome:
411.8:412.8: -0.03 nm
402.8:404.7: -0.08 nm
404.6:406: -0.02 nm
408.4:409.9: 0.07 nm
